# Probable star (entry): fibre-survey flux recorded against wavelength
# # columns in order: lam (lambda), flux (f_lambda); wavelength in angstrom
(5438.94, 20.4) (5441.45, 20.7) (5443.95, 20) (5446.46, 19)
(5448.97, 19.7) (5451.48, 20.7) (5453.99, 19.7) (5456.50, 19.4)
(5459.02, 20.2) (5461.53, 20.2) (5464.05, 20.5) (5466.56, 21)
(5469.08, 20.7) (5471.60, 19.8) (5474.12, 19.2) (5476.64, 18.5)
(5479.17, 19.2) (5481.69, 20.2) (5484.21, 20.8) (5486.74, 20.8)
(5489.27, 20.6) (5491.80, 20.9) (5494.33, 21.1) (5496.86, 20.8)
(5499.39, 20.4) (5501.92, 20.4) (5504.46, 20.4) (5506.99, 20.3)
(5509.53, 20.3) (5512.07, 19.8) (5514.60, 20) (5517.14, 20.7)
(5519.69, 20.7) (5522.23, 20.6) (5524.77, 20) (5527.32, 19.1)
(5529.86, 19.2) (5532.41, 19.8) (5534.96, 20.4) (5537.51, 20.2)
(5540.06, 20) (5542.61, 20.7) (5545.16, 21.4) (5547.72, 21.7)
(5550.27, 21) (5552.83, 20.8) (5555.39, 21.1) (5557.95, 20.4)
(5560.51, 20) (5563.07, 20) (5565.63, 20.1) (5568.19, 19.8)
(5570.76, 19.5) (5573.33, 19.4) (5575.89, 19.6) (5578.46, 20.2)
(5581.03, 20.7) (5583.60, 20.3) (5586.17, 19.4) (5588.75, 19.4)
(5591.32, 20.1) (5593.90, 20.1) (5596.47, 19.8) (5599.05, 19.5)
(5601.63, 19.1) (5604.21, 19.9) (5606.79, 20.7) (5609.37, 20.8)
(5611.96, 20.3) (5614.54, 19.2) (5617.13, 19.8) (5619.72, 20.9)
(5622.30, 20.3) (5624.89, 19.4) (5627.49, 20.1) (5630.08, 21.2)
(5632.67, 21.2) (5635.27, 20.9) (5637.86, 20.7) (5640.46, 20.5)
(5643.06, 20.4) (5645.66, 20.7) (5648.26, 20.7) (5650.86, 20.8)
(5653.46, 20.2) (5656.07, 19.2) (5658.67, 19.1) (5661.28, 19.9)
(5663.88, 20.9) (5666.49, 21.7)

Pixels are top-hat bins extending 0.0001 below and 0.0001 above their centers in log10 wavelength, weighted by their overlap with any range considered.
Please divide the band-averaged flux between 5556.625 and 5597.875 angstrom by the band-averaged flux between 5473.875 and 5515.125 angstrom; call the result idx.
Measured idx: 0.98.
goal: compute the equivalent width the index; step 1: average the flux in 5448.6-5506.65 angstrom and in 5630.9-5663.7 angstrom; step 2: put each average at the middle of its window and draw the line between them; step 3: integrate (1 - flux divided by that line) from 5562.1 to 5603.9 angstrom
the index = 1.1 angstrom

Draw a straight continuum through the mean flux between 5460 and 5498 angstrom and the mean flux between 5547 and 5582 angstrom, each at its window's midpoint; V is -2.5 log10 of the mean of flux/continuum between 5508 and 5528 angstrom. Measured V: 0.01 mag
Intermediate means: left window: 20.3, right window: 20.3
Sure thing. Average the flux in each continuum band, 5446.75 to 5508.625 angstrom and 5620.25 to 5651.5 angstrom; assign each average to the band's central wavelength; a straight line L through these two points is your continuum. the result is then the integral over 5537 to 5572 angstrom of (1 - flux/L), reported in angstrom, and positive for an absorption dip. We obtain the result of -0.2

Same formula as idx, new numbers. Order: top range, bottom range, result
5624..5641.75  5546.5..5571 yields 1.01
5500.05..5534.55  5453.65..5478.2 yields 1.01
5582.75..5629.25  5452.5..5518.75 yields 0.99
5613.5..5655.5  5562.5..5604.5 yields 1.03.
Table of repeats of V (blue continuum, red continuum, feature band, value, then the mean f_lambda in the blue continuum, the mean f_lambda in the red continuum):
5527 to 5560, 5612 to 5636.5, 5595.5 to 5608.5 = 0.03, 20.5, 20.3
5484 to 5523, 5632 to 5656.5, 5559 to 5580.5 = 0.04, 20.5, 20.6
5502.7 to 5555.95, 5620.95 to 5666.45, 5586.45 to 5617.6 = 0.03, 20.4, 20.4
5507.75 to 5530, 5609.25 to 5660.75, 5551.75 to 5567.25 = -0.01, 20.1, 20.3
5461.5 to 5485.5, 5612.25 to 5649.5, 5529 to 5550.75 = -0.02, 20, 20.4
